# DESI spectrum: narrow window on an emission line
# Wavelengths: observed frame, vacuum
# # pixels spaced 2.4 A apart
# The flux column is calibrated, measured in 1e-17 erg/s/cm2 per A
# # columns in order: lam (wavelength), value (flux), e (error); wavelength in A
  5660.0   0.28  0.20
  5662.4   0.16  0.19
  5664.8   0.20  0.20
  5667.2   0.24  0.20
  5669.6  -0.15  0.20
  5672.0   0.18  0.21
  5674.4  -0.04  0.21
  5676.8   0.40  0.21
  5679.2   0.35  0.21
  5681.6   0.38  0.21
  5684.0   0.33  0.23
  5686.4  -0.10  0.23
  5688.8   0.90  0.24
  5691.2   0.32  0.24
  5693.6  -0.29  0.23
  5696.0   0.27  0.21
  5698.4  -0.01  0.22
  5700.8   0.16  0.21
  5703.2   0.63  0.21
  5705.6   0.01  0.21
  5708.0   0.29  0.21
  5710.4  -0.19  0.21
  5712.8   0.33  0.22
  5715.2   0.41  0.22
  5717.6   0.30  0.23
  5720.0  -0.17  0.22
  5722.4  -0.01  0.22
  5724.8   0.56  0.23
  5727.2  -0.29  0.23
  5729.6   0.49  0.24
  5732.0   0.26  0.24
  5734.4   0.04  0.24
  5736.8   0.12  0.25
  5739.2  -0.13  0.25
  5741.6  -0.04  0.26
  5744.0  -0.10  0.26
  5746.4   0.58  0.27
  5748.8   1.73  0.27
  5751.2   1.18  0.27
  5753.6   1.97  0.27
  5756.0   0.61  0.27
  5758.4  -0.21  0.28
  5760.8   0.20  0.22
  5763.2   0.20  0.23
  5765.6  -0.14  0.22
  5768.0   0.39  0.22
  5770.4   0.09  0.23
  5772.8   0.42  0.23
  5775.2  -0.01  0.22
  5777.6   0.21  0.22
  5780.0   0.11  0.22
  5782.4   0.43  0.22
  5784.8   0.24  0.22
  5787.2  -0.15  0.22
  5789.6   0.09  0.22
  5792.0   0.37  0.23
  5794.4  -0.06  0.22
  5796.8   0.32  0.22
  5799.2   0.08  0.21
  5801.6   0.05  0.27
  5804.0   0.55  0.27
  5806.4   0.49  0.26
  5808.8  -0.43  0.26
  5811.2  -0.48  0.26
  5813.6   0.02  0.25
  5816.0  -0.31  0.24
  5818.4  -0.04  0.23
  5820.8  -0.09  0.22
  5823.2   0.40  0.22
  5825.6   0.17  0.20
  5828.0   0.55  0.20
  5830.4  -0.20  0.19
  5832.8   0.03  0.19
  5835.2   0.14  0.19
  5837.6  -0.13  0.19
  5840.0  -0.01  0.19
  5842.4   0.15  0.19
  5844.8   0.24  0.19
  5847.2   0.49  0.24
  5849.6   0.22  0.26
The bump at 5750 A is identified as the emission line [O II]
